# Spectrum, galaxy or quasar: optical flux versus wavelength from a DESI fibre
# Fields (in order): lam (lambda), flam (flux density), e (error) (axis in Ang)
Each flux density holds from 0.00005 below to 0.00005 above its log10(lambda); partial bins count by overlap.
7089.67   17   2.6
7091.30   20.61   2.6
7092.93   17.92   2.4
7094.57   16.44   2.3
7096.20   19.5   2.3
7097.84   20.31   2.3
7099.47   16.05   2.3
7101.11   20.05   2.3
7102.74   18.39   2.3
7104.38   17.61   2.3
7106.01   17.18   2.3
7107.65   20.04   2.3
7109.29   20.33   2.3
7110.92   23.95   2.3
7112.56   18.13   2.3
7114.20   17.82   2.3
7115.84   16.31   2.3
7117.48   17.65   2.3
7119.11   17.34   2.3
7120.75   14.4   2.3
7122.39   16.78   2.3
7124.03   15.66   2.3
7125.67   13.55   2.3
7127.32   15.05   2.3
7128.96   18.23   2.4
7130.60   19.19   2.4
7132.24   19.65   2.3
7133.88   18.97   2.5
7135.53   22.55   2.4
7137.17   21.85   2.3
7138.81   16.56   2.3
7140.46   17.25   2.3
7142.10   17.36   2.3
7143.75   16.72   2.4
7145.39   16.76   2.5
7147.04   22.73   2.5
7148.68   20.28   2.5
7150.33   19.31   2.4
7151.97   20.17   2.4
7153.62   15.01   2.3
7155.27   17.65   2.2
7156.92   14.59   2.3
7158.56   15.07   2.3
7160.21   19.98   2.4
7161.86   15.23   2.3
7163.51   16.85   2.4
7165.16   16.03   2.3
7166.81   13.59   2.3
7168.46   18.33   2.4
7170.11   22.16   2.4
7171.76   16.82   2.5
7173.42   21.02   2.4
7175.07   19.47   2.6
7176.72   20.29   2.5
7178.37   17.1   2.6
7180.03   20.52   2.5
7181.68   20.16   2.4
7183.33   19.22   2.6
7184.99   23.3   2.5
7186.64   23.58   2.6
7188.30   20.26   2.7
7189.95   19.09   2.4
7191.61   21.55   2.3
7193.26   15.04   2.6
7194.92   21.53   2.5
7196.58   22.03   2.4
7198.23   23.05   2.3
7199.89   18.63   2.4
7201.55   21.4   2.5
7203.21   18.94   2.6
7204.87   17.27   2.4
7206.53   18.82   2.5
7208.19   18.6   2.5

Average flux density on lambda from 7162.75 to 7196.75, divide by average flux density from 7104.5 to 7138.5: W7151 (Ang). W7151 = 1.1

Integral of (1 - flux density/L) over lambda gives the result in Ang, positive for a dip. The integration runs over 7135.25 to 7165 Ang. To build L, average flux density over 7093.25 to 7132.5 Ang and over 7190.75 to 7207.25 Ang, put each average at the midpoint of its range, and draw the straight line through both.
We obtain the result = 1.15 Ang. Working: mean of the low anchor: 17.9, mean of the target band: 18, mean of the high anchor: 19.8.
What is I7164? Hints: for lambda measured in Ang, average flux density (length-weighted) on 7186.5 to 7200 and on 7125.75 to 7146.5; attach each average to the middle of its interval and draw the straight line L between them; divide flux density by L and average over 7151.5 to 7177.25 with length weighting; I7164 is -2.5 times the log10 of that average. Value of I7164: 0.10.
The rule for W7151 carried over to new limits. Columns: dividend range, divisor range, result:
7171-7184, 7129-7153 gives 1.01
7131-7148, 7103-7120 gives 1.02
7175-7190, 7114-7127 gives 1.27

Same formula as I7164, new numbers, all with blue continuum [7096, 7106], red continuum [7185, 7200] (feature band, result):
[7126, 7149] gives 0.043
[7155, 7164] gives 0.207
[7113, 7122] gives 0.129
